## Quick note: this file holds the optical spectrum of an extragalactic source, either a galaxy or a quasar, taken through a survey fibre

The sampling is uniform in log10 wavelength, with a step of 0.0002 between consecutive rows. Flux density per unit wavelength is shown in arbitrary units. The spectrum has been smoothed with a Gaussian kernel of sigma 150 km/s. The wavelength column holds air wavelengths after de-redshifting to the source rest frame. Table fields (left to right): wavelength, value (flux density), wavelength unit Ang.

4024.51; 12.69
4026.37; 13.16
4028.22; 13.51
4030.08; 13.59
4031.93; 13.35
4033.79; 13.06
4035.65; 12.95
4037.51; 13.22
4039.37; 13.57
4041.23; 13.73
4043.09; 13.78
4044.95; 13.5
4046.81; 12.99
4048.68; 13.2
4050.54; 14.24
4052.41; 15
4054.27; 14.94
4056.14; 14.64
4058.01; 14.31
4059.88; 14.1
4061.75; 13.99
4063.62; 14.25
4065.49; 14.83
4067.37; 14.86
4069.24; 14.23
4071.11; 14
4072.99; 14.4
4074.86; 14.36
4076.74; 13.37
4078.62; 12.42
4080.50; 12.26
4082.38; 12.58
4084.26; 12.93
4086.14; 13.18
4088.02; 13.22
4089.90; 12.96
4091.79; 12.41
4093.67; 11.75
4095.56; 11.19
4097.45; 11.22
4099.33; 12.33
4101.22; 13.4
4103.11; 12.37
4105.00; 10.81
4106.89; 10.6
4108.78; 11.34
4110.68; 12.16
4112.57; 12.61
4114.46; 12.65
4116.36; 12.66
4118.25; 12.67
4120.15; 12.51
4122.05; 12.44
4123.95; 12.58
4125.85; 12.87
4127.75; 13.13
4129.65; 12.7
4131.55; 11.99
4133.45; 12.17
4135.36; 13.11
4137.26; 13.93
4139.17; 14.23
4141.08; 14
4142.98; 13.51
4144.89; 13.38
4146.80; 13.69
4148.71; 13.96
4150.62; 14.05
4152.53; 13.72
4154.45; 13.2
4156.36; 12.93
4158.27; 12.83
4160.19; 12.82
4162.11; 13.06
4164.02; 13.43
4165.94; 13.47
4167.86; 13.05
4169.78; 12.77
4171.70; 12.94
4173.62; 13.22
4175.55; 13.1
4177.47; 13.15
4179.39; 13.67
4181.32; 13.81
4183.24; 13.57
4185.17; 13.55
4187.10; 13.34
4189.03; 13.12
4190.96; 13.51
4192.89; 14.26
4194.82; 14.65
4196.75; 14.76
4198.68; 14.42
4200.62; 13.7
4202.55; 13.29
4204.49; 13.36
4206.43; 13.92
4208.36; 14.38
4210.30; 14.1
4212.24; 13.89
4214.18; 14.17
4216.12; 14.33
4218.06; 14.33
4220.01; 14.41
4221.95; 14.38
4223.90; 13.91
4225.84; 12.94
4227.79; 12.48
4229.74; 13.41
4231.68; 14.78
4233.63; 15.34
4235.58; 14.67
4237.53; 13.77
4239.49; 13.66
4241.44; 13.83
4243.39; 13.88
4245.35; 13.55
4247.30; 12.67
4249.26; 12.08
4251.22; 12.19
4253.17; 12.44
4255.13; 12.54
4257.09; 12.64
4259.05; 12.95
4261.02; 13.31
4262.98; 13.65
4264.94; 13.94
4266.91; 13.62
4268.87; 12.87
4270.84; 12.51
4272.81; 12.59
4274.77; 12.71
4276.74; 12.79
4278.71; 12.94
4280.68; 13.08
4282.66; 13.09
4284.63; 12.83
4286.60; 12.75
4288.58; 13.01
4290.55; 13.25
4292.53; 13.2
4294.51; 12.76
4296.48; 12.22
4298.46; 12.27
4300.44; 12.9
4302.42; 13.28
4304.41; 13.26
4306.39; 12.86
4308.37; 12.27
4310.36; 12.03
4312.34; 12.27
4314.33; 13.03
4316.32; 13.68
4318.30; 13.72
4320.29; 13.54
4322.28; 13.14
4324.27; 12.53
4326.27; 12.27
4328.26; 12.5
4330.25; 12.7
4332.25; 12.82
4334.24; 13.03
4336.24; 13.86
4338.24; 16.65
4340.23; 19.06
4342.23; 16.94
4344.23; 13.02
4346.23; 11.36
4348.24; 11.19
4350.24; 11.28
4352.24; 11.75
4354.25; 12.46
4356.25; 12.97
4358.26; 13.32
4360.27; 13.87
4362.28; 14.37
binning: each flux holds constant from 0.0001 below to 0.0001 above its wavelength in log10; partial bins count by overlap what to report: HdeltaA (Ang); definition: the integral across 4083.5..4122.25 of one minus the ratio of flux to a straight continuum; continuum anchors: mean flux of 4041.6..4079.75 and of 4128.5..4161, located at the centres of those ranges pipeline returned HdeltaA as 4.1 Ang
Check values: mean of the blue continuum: 14.1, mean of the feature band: 12.3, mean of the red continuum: 13.3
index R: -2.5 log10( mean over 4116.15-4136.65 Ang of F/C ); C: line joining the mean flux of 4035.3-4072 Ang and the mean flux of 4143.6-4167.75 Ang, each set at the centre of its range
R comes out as 0.08 mag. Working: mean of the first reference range 14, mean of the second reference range 13.4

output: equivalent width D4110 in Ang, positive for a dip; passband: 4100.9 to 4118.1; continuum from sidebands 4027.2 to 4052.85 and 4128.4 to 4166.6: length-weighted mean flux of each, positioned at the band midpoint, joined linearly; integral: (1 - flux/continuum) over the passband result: 1.7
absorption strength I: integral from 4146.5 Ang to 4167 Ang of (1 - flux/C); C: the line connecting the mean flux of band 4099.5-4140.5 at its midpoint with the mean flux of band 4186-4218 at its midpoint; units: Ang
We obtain -0.3 Ang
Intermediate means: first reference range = 12.5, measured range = 13.4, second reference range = 14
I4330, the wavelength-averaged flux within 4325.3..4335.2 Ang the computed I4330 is 12.7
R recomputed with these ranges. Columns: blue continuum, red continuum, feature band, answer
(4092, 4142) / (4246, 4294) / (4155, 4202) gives -0.070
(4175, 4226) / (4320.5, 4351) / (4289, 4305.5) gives 0.059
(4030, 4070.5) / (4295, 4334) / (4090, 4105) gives 0.141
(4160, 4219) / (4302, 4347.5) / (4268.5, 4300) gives 0.059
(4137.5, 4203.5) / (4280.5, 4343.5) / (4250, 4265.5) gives 0.041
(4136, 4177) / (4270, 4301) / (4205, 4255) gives -0.053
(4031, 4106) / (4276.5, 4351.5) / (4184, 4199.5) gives -0.056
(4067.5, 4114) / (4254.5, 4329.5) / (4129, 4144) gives -0.044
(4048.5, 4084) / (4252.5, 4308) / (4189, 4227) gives -0.057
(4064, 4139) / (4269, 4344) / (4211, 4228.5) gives -0.068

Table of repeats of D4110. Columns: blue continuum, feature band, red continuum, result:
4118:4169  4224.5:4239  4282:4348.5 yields -0.8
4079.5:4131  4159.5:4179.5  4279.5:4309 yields -1.0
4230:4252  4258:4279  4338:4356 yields 0.9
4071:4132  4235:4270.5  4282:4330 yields -1.2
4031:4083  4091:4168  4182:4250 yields 5.9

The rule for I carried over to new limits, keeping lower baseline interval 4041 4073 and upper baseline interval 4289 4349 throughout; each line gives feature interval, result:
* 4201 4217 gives -0.3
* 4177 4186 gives 0.1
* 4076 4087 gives 1.0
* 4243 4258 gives 0.9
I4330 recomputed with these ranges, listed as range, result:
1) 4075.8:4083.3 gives 12.6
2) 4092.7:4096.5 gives 11.5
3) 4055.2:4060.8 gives 14.3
